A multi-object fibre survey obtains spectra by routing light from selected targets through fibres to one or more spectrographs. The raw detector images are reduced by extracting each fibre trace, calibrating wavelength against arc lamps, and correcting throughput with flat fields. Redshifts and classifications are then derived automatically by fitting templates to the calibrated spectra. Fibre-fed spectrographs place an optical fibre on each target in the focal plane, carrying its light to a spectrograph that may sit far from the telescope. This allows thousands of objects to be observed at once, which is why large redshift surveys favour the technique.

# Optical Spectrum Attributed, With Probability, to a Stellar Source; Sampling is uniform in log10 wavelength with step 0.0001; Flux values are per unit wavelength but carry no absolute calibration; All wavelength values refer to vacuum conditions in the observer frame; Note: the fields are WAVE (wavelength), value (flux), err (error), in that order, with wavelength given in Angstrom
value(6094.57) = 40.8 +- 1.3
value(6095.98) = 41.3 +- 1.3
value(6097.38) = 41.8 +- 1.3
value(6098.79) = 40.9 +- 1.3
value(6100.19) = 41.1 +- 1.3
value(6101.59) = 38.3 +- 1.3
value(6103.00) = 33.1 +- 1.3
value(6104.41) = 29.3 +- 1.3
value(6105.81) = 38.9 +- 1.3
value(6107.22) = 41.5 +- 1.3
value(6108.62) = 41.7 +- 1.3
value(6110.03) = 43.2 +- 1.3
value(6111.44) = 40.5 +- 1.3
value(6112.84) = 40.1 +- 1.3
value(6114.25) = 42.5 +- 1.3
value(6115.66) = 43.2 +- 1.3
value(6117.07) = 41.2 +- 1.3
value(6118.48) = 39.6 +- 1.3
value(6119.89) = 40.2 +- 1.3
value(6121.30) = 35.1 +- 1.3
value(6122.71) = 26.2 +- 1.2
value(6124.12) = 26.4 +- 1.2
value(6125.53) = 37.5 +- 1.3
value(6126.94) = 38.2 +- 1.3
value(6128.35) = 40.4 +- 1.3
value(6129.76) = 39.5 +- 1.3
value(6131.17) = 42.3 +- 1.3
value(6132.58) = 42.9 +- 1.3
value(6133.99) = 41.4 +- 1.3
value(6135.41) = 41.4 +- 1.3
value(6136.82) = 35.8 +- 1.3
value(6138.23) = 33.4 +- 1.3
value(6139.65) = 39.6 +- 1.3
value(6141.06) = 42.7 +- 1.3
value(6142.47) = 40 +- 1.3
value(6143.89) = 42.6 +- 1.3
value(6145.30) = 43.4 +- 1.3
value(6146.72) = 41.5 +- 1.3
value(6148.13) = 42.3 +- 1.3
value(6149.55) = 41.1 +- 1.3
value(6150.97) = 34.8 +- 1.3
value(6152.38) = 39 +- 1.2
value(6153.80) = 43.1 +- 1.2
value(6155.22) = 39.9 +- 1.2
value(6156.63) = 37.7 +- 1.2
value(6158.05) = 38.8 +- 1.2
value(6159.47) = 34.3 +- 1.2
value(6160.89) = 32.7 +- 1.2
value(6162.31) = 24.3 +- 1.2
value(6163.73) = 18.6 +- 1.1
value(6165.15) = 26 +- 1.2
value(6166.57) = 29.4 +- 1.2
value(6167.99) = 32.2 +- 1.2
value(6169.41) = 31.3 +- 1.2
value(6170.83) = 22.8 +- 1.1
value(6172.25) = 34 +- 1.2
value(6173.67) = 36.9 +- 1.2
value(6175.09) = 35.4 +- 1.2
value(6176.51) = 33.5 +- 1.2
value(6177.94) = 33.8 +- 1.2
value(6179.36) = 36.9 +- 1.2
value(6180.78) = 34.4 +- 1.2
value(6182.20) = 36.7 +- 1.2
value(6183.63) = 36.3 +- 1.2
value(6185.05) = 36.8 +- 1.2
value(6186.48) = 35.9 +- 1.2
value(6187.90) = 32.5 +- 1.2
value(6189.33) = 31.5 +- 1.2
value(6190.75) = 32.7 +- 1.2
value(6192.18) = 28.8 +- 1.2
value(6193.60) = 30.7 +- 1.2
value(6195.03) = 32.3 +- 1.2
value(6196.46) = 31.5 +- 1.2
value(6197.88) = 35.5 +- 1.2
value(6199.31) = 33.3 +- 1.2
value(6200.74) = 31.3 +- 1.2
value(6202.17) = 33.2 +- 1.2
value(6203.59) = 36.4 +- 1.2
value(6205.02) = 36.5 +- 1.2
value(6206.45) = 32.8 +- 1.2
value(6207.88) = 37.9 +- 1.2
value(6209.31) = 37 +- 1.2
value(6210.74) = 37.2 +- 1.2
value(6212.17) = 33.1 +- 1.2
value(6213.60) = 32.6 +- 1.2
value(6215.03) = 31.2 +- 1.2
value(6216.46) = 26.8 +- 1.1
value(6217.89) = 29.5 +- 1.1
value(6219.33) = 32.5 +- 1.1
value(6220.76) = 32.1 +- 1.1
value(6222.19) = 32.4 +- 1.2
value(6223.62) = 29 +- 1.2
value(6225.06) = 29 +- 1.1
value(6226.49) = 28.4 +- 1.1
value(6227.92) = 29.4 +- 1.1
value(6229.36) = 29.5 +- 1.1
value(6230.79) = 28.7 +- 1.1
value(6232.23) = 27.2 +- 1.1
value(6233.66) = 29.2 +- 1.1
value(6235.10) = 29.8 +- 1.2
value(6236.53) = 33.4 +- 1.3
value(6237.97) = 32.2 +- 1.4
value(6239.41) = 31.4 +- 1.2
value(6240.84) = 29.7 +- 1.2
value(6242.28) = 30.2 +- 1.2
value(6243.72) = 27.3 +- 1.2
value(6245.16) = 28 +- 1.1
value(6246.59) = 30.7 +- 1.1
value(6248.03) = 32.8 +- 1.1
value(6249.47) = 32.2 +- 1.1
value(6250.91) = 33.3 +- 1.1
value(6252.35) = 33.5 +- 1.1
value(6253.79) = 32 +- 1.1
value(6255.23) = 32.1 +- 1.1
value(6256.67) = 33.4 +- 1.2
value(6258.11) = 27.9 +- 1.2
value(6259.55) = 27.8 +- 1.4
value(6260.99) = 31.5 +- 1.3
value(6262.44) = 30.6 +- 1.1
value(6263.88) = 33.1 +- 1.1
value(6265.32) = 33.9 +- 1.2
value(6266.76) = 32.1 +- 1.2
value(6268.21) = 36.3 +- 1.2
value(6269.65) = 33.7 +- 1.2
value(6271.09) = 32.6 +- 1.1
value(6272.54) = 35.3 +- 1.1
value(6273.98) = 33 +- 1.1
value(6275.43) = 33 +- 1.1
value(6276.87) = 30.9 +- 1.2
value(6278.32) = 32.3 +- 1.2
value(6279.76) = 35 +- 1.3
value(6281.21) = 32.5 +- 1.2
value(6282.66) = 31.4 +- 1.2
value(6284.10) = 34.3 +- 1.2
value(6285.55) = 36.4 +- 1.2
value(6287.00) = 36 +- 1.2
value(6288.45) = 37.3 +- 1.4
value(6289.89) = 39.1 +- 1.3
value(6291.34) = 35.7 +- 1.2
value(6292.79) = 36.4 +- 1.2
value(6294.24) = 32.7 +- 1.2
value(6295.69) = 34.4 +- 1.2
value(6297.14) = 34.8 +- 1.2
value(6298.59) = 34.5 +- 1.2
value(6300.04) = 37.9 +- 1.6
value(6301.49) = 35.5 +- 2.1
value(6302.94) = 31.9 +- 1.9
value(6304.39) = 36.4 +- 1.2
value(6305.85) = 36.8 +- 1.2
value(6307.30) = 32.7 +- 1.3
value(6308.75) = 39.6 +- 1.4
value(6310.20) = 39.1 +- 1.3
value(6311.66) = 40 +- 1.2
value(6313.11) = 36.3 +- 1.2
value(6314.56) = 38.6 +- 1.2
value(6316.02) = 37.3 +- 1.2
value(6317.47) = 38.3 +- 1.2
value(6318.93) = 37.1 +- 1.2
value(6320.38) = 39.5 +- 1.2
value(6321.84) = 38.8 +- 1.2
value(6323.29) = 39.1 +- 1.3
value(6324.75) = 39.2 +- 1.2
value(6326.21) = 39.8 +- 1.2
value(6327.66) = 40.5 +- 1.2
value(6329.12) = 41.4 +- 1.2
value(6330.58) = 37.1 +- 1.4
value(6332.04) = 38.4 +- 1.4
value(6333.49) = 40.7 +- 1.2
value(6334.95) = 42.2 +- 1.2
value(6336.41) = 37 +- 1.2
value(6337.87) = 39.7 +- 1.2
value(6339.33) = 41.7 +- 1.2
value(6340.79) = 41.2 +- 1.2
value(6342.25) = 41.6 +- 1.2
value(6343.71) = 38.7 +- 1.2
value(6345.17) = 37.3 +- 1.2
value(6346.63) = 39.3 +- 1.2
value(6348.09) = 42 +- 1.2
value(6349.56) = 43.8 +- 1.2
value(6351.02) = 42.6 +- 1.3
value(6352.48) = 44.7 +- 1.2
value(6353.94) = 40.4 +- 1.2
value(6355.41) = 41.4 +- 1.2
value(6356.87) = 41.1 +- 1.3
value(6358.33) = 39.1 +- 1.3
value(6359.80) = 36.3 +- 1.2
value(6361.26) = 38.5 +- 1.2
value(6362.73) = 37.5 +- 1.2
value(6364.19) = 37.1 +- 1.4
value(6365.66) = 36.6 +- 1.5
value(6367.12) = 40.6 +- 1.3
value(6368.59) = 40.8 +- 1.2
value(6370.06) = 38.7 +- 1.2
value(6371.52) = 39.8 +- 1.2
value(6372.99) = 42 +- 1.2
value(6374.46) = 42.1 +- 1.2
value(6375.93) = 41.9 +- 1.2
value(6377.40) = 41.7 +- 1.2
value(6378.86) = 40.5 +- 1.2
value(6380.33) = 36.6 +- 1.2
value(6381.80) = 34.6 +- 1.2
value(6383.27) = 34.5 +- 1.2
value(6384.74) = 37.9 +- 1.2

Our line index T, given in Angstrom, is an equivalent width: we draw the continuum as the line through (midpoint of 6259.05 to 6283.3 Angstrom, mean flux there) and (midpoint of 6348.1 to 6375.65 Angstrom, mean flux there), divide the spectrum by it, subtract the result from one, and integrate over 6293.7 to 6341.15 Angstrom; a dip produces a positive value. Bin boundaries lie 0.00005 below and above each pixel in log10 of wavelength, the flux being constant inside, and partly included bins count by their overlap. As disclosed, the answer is -1.7 Angstrom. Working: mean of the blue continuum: 32.7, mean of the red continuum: 40.2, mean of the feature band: 37.9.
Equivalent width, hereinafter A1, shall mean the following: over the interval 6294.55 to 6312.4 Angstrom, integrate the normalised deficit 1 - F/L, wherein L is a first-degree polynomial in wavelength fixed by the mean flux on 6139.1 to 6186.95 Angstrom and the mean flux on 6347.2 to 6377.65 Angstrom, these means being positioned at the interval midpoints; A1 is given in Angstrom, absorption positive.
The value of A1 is 1.3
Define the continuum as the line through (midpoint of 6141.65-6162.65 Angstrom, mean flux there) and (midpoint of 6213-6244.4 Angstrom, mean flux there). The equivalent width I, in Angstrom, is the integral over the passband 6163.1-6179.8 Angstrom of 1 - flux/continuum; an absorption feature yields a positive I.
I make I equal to 2.54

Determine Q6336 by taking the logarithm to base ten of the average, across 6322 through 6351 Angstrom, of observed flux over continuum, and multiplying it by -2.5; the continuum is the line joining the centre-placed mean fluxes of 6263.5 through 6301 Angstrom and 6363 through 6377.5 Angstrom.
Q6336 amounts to -0.062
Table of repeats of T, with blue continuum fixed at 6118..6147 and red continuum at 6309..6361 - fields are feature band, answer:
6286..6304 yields 1.8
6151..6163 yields 0.8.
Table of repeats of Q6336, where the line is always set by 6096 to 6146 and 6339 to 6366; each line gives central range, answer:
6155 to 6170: 0.25 mag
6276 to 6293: 0.15 mag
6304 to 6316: 0.07 mag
